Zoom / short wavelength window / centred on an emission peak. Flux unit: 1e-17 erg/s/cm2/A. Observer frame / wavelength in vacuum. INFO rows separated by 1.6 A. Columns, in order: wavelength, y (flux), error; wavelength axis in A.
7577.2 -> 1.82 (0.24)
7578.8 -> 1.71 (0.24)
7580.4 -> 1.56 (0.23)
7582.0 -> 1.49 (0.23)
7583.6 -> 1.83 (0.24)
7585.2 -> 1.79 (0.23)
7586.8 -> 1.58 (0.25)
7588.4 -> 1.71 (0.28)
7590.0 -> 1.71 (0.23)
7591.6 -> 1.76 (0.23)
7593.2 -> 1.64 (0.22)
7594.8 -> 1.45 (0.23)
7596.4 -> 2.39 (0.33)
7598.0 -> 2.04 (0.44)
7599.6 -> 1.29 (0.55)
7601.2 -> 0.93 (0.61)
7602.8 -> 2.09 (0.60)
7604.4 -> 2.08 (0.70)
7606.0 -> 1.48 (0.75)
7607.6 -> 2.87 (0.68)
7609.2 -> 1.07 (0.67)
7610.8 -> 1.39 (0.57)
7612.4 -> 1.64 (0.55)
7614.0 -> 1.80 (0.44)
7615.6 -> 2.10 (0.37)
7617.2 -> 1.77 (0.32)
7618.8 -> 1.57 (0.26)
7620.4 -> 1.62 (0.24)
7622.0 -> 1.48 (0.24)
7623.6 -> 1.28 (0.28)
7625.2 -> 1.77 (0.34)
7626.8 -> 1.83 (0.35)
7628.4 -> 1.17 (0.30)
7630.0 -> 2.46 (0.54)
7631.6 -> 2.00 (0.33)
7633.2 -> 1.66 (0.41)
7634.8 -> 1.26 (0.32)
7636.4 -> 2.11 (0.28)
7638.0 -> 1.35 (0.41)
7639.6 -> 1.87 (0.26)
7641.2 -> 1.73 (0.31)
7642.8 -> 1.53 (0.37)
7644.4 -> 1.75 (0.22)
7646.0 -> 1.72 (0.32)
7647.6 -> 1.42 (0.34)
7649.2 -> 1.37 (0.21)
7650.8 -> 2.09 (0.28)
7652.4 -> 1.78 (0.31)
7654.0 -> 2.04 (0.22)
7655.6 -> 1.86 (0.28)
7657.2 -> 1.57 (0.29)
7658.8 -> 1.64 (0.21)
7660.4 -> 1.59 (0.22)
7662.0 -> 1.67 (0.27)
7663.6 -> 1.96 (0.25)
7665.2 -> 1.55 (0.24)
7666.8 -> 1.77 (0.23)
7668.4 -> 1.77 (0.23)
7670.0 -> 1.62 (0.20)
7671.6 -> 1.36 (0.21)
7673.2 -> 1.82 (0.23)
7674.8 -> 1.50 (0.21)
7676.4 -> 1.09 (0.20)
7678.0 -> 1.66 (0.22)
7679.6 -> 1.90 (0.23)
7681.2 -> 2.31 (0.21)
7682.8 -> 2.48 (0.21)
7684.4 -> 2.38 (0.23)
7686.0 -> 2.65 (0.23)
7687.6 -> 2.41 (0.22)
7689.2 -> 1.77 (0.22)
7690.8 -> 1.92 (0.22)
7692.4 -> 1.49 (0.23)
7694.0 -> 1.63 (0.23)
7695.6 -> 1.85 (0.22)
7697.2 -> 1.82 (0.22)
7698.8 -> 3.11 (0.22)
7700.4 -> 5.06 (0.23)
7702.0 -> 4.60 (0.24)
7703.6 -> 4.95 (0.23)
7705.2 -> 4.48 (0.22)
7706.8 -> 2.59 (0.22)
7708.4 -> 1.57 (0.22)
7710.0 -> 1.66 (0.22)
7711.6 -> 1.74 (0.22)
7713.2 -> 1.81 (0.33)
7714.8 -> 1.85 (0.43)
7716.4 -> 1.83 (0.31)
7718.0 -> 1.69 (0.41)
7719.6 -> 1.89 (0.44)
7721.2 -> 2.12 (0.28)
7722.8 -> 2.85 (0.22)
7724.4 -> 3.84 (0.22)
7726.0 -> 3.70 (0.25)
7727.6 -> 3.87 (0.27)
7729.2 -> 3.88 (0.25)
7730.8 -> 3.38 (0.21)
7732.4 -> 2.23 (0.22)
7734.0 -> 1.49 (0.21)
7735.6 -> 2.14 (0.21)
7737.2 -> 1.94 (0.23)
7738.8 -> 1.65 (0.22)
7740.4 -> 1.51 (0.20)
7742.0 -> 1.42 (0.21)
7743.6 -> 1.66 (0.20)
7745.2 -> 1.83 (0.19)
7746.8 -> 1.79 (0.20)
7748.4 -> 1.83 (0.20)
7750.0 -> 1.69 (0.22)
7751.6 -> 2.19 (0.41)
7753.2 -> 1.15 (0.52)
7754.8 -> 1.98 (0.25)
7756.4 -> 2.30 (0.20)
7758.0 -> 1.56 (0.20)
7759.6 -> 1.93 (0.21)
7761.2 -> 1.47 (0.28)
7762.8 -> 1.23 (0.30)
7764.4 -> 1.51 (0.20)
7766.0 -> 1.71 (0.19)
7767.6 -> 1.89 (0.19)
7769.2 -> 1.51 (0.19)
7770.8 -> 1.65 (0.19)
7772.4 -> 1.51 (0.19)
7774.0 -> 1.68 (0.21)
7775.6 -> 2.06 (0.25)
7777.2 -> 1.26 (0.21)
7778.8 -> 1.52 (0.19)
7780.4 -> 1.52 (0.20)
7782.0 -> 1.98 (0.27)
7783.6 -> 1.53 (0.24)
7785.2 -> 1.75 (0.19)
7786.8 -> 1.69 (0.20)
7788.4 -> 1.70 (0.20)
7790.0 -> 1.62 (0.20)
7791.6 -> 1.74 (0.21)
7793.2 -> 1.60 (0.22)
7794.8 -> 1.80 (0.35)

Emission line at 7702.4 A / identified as H-alpha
